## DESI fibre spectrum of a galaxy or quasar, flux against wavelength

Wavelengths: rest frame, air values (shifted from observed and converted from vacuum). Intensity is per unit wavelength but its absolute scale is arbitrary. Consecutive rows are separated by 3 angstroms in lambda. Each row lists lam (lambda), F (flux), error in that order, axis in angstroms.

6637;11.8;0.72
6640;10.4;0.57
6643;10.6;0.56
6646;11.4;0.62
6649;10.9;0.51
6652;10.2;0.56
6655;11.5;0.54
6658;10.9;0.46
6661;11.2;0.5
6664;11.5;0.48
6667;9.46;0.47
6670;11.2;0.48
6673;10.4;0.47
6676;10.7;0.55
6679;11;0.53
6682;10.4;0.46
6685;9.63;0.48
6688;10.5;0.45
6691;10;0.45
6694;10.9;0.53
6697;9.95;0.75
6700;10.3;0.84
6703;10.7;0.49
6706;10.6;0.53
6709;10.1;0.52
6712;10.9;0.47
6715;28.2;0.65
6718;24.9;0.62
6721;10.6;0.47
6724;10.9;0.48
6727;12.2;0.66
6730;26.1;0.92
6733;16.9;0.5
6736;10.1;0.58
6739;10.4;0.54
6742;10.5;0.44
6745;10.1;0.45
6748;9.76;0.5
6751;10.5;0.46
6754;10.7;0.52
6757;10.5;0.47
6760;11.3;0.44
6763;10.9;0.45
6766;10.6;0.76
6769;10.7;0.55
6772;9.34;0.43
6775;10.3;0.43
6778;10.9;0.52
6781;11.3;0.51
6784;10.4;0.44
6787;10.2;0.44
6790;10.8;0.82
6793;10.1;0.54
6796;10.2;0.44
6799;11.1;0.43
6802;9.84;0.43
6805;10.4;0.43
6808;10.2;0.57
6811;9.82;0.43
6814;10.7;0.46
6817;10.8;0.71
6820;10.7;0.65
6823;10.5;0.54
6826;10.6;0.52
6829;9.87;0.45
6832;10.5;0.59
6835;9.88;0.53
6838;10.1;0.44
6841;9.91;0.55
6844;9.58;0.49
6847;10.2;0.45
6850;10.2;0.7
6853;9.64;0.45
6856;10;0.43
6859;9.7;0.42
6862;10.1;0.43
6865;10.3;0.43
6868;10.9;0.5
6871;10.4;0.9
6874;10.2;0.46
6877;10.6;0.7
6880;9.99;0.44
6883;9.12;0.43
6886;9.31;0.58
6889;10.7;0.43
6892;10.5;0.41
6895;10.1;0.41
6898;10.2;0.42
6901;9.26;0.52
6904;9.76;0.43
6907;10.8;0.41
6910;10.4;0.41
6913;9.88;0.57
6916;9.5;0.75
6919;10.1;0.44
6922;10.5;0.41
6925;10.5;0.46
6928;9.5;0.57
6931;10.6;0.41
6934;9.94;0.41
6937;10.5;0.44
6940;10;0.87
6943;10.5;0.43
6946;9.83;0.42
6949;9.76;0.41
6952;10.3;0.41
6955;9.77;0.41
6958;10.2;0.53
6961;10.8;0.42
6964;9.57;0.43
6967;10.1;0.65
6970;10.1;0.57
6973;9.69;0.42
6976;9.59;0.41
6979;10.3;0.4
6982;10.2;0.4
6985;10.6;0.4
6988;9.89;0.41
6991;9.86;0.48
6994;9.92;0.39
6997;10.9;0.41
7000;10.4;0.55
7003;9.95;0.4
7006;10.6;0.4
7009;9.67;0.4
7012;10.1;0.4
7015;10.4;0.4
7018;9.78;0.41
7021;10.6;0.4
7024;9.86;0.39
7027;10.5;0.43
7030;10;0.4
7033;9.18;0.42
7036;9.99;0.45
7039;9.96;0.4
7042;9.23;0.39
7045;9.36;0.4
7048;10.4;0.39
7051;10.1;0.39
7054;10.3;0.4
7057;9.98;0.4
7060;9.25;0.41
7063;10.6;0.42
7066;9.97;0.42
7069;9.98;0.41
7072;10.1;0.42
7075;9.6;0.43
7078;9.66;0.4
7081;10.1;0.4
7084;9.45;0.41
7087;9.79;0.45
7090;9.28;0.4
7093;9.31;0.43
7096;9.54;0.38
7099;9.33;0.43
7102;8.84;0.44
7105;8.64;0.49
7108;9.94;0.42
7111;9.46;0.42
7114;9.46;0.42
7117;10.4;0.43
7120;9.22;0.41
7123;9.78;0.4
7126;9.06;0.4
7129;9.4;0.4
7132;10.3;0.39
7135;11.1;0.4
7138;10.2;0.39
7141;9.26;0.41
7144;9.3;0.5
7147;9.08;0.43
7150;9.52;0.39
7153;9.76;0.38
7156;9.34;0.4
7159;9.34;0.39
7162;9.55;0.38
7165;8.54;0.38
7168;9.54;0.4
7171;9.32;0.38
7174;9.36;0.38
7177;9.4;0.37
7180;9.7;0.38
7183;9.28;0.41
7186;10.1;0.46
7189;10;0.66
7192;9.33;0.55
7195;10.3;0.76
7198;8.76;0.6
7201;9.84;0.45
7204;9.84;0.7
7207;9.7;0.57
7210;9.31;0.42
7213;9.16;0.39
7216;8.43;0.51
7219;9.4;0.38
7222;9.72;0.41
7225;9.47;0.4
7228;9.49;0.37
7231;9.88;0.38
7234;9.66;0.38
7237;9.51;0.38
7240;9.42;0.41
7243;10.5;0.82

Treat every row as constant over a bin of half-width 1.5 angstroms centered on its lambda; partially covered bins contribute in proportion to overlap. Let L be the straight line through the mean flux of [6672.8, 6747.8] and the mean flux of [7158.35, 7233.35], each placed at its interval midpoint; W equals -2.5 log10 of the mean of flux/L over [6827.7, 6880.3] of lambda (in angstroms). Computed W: 0.16 mag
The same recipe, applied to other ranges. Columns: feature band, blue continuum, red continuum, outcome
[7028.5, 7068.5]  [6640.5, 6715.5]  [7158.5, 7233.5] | 0.007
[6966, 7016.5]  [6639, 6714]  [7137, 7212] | -0.020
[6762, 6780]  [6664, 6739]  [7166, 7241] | 0.172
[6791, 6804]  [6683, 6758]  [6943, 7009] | 0.151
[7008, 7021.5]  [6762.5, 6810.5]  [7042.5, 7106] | -0.026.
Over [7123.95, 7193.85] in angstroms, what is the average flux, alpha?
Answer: 9.56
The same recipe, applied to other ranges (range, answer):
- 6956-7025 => 10.1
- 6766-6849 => 10.3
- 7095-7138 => 9.63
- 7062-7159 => 9.64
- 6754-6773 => 10.6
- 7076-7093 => 9.62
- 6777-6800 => 10.6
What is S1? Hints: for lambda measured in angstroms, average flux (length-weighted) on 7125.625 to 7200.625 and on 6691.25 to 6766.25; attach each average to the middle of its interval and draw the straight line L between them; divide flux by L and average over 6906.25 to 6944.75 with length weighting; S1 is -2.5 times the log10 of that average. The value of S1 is 0.11 mag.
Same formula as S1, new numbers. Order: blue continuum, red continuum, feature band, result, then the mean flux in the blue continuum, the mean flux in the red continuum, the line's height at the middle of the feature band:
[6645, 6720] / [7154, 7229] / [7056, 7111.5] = 0.038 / 11.9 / 9.45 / 9.97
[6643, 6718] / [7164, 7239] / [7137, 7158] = 0.026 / 11.6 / 9.49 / 9.71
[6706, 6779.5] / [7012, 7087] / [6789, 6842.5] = 0.171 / 12.8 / 9.93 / 12.1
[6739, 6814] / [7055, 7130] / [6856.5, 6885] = 0.007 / 10.4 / 9.61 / 10.2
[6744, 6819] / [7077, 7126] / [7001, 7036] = -0.034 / 10.5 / 9.5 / 9.75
